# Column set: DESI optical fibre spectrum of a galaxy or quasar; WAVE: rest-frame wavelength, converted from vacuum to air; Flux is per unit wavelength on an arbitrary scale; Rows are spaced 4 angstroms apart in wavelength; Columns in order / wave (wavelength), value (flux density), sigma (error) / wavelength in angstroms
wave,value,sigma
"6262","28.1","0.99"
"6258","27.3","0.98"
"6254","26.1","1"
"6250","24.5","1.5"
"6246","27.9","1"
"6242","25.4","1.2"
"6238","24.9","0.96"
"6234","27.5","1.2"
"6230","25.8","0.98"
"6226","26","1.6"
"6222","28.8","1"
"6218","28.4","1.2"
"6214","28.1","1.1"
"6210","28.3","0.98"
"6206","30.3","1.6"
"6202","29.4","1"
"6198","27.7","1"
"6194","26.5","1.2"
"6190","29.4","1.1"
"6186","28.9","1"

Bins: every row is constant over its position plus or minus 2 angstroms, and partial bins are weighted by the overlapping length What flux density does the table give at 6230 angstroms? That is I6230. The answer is 25.8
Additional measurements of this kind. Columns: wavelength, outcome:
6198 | 27.7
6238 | 24.9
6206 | 30.3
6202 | 29.4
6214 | 28.1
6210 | 28.3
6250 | 24.5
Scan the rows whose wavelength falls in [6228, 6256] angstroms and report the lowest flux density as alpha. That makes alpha 24.5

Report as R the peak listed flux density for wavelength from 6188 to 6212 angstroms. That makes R 30.3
